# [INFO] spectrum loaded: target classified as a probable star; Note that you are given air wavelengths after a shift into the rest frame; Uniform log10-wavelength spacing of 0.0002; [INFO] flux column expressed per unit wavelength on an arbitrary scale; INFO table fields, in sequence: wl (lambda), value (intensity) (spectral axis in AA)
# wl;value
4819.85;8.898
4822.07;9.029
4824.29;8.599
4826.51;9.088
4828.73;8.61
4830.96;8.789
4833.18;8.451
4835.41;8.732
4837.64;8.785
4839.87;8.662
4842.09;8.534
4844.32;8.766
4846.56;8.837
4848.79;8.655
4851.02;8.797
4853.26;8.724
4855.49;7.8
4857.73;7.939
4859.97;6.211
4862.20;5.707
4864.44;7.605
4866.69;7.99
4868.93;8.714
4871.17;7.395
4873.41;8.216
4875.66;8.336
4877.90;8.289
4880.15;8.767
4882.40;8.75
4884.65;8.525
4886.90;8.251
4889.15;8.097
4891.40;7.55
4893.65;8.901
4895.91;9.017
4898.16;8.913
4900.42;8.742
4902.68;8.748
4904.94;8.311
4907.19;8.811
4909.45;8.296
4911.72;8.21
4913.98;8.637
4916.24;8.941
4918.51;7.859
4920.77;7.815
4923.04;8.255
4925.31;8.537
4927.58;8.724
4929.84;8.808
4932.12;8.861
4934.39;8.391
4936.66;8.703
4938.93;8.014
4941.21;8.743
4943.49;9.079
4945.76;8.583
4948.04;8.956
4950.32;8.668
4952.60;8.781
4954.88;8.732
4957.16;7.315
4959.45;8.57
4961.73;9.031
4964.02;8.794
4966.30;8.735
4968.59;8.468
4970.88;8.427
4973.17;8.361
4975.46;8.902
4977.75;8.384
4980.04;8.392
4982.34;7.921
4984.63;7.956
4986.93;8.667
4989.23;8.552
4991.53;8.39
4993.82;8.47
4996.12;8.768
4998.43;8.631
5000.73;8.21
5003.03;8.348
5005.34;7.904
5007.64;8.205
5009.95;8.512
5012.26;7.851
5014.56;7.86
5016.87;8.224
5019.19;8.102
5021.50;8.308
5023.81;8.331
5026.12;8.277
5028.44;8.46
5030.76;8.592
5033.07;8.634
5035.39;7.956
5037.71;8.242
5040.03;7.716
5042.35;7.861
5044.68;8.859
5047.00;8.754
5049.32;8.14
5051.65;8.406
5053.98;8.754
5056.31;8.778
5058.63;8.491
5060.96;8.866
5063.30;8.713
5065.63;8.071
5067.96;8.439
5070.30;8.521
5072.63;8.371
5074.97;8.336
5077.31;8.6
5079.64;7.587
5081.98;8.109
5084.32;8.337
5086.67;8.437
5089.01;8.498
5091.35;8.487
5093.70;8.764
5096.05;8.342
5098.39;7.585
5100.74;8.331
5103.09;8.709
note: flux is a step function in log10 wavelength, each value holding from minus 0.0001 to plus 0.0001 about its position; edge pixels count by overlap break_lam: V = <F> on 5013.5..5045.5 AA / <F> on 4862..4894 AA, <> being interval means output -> 1.01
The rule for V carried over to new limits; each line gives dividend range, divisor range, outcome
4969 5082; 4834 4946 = 1.00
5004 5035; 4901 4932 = 0.97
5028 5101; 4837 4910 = 1.01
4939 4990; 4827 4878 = 1.04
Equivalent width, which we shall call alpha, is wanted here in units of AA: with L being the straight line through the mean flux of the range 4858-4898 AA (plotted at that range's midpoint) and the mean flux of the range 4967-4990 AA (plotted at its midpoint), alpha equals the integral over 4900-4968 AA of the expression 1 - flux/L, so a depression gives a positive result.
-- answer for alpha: -2.6 AA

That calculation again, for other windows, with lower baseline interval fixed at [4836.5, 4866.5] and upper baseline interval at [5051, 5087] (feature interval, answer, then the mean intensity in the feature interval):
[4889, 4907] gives -0.9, 8.58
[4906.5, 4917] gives -0.5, 8.55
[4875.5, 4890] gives -0.6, 8.44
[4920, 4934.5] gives -0.6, 8.51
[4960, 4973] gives -0.6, 8.66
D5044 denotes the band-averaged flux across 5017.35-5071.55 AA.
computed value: 8.4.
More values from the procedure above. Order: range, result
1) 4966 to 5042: 8.32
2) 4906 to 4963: 8.53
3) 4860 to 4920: 8.25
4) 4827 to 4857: 8.63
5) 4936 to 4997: 8.53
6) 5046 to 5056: 8.53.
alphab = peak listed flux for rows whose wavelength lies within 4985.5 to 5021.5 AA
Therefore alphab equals 8.768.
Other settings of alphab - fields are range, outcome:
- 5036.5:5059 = 8.859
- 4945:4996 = 9.031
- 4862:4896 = 9.017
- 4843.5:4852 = 8.837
